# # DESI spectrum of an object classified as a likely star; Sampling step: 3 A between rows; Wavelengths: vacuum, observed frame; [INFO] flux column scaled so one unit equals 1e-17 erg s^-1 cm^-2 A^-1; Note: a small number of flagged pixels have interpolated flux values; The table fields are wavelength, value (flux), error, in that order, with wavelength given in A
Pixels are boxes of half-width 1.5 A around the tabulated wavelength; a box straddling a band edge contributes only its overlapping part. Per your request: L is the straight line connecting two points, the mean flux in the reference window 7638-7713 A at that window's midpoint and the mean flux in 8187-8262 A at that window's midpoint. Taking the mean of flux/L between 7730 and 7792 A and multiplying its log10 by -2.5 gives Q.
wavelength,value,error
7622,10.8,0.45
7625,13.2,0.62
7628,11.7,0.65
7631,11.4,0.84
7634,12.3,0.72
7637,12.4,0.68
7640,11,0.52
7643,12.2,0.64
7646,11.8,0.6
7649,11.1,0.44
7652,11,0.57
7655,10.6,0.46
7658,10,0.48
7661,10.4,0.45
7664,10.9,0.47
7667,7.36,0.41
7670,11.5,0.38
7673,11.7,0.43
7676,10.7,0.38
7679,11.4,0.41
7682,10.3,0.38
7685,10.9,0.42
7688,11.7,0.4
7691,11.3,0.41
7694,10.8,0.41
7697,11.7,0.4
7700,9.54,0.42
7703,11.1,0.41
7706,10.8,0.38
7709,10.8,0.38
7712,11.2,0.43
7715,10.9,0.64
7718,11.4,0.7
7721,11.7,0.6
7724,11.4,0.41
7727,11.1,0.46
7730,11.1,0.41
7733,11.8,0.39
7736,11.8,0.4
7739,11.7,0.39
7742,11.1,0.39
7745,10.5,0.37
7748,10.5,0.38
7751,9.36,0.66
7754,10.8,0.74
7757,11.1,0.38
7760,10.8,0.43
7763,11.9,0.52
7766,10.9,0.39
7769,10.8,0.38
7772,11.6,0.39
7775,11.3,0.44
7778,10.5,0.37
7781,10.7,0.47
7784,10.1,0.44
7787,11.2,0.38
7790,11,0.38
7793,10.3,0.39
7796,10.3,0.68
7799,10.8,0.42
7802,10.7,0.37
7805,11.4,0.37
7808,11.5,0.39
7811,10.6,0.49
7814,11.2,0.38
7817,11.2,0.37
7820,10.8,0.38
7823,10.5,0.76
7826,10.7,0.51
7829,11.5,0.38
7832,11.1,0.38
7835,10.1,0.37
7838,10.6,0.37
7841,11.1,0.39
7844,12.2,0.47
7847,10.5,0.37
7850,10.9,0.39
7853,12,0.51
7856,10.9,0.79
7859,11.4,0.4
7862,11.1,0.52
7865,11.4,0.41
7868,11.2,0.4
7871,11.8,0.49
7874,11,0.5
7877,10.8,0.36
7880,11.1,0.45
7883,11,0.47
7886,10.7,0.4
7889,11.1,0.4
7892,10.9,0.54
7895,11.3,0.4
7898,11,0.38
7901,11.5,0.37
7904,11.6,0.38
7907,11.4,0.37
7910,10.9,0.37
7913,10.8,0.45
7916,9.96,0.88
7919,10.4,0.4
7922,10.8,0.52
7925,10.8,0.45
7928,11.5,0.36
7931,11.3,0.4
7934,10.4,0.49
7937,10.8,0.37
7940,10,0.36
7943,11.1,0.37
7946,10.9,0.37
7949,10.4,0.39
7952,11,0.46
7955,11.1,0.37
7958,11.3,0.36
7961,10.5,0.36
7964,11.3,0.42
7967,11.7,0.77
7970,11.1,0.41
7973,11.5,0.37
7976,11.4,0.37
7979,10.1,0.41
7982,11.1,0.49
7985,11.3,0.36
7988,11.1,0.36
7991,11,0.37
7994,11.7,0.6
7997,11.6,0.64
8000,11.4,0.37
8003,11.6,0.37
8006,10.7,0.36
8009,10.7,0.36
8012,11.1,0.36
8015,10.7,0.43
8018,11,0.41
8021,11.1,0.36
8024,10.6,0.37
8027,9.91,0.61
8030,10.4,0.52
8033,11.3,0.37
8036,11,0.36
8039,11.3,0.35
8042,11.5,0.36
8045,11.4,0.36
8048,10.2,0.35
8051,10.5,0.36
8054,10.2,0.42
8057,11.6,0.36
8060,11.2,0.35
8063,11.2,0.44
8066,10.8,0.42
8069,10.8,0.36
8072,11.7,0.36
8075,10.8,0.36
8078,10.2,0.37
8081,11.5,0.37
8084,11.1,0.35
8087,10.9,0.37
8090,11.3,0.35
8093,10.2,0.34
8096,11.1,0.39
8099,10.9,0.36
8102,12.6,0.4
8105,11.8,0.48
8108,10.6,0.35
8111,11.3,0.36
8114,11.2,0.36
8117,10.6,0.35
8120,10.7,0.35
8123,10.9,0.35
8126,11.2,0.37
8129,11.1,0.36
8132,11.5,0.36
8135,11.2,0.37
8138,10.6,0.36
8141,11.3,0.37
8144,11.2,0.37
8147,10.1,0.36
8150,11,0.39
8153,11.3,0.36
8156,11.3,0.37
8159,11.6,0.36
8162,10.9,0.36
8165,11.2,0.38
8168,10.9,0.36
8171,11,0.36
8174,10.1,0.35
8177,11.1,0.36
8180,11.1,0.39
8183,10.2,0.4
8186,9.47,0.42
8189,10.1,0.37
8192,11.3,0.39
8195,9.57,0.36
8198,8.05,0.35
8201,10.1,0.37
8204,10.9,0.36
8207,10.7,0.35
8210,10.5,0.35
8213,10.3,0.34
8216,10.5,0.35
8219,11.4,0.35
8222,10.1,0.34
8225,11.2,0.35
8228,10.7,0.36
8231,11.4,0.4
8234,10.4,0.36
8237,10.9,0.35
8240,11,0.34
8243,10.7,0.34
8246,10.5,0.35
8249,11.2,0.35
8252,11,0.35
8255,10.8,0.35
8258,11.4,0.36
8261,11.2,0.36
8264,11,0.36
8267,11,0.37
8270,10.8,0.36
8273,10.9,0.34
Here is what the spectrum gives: -0.013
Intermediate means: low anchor 10.9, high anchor 10.6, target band 11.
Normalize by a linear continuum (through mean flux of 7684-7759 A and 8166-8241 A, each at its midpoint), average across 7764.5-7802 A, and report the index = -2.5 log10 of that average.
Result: 0.019 mag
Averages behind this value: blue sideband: 11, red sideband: 10.5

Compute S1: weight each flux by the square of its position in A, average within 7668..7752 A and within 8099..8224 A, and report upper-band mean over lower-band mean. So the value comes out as 1.09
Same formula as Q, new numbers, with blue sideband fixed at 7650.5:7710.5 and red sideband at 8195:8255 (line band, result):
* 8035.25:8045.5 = -0.07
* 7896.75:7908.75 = -0.07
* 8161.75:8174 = -0.03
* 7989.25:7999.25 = -0.08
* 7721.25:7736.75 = -0.07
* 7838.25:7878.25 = -0.06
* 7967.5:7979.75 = -0.05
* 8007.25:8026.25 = -0.02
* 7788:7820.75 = -0.02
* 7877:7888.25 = -0.03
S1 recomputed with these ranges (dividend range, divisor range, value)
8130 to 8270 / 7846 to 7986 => 1.05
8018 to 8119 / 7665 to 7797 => 1.10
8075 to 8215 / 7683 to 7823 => 1.09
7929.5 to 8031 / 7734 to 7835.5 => 1.06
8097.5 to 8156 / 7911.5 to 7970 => 1.07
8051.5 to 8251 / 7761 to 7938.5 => 1.06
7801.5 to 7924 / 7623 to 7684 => 1.05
